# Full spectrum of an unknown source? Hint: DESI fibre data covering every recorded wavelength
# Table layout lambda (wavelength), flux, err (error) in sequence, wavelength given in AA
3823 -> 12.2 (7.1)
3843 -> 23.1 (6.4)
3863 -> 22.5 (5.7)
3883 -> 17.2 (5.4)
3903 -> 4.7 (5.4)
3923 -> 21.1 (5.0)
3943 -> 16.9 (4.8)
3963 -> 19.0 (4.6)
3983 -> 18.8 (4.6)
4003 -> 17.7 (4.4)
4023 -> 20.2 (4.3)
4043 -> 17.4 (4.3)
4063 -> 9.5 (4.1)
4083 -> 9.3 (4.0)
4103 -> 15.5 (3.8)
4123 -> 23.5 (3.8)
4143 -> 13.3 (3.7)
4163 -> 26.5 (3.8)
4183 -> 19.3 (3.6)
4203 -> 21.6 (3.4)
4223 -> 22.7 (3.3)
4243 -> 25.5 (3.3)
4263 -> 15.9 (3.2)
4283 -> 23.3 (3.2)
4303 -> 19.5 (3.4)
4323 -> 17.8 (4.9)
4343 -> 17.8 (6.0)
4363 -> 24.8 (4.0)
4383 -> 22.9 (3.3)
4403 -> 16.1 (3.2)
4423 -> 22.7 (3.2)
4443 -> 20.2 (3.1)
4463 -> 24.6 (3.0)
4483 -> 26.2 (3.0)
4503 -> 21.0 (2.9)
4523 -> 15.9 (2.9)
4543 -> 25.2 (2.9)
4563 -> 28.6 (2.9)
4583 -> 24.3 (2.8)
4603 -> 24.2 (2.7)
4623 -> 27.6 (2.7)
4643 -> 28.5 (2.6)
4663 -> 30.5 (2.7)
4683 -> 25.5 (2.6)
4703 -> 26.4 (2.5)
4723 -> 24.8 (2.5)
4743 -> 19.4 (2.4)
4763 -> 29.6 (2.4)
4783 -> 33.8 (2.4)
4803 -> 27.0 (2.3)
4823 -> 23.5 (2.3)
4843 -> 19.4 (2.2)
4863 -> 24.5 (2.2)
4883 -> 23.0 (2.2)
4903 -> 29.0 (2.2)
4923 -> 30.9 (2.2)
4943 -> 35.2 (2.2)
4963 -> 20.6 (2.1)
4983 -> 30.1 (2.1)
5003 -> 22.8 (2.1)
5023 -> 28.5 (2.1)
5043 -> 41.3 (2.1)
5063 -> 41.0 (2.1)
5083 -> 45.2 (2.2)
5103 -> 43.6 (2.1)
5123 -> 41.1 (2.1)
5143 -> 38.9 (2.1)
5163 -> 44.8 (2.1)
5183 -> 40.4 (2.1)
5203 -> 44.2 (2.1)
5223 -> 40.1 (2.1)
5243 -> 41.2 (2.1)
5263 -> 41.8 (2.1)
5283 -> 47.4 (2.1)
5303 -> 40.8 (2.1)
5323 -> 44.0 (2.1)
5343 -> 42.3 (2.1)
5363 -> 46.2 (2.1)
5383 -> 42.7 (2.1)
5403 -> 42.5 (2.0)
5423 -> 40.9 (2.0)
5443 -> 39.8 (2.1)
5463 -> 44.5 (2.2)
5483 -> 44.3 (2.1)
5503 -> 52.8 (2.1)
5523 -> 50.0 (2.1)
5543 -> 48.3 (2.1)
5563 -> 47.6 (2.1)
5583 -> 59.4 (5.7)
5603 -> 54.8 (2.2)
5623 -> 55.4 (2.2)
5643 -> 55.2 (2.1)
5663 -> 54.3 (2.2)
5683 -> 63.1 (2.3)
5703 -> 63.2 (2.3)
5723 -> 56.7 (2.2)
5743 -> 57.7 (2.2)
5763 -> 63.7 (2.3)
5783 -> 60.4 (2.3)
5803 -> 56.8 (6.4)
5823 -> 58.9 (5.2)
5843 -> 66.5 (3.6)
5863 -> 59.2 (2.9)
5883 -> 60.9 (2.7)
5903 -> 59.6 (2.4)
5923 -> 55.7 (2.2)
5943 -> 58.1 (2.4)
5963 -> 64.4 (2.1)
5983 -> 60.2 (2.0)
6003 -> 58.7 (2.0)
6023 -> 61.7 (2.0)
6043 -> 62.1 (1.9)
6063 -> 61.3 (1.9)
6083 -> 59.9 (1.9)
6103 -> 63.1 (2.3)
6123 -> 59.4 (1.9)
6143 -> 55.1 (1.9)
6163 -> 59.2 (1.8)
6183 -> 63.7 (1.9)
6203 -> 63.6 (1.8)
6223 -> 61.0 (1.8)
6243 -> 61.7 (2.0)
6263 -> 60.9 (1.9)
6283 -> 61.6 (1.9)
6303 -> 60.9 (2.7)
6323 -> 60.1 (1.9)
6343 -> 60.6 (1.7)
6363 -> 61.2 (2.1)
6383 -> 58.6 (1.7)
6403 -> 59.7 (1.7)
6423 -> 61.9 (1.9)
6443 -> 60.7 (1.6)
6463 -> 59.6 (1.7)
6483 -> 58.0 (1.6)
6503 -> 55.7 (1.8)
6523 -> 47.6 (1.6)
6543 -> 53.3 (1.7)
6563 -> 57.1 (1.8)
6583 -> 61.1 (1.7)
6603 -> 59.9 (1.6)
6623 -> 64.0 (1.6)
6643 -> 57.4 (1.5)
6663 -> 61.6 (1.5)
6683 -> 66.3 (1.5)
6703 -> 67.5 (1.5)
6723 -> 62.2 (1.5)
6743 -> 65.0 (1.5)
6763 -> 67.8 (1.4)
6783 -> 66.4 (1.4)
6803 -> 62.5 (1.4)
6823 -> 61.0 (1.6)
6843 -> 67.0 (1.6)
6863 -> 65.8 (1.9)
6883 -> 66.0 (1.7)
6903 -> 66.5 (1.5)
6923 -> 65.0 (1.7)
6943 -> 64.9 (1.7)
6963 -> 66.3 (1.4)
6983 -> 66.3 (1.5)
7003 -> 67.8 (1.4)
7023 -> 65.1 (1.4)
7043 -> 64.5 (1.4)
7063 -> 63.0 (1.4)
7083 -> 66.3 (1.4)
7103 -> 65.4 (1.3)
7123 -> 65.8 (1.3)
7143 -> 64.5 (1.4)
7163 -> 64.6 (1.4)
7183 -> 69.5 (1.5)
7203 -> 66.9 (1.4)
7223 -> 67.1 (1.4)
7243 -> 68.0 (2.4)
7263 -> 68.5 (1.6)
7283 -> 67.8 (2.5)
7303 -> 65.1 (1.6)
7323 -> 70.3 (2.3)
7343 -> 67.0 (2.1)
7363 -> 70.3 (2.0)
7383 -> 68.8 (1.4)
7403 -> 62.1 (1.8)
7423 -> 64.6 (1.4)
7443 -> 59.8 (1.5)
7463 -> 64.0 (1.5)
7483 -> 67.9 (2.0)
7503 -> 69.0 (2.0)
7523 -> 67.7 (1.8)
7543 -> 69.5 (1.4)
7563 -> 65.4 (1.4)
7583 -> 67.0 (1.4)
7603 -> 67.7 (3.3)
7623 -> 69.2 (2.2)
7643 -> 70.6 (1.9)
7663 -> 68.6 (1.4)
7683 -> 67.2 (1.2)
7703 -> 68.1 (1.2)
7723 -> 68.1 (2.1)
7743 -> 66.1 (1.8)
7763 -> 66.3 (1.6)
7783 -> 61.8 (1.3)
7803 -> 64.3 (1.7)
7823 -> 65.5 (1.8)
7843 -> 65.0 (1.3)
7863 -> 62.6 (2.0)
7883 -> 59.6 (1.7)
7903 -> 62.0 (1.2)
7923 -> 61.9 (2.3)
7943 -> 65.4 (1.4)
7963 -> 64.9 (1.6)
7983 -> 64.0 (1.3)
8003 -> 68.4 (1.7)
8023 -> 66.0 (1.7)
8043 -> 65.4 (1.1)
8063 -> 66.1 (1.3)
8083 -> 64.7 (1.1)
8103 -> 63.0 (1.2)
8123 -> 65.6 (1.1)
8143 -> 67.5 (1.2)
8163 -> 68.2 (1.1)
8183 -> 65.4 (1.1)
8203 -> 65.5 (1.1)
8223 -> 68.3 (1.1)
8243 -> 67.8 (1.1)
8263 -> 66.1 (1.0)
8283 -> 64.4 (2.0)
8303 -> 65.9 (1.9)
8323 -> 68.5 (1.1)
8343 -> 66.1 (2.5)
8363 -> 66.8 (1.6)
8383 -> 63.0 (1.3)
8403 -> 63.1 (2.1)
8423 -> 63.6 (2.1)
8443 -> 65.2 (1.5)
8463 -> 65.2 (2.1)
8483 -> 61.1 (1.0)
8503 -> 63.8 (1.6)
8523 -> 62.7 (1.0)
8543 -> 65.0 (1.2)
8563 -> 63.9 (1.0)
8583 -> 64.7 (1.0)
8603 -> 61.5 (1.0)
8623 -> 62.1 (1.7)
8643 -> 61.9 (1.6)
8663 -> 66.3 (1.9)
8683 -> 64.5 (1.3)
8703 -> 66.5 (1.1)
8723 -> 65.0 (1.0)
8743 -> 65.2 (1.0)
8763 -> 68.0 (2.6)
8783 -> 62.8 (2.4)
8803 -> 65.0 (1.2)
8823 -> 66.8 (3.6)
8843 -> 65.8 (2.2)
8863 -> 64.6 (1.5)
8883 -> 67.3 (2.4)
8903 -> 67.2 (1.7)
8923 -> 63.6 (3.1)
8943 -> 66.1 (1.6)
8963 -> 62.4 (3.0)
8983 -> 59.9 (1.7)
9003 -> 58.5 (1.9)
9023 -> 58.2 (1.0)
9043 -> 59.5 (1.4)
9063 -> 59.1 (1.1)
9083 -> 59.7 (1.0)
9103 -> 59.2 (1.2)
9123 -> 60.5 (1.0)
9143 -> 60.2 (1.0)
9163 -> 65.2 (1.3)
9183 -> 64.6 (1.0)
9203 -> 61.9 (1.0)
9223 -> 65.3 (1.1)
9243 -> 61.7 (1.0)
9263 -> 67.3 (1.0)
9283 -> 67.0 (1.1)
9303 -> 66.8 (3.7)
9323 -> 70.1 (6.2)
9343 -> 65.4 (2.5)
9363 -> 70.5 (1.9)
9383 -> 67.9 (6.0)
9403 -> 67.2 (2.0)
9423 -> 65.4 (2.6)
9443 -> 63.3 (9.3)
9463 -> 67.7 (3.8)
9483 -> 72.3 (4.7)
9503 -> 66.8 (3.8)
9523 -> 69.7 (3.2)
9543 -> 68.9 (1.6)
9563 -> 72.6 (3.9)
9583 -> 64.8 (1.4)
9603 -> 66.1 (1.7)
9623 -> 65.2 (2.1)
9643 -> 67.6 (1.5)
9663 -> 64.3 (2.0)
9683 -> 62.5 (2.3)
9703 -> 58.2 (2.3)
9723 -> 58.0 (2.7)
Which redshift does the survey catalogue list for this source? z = 0.262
